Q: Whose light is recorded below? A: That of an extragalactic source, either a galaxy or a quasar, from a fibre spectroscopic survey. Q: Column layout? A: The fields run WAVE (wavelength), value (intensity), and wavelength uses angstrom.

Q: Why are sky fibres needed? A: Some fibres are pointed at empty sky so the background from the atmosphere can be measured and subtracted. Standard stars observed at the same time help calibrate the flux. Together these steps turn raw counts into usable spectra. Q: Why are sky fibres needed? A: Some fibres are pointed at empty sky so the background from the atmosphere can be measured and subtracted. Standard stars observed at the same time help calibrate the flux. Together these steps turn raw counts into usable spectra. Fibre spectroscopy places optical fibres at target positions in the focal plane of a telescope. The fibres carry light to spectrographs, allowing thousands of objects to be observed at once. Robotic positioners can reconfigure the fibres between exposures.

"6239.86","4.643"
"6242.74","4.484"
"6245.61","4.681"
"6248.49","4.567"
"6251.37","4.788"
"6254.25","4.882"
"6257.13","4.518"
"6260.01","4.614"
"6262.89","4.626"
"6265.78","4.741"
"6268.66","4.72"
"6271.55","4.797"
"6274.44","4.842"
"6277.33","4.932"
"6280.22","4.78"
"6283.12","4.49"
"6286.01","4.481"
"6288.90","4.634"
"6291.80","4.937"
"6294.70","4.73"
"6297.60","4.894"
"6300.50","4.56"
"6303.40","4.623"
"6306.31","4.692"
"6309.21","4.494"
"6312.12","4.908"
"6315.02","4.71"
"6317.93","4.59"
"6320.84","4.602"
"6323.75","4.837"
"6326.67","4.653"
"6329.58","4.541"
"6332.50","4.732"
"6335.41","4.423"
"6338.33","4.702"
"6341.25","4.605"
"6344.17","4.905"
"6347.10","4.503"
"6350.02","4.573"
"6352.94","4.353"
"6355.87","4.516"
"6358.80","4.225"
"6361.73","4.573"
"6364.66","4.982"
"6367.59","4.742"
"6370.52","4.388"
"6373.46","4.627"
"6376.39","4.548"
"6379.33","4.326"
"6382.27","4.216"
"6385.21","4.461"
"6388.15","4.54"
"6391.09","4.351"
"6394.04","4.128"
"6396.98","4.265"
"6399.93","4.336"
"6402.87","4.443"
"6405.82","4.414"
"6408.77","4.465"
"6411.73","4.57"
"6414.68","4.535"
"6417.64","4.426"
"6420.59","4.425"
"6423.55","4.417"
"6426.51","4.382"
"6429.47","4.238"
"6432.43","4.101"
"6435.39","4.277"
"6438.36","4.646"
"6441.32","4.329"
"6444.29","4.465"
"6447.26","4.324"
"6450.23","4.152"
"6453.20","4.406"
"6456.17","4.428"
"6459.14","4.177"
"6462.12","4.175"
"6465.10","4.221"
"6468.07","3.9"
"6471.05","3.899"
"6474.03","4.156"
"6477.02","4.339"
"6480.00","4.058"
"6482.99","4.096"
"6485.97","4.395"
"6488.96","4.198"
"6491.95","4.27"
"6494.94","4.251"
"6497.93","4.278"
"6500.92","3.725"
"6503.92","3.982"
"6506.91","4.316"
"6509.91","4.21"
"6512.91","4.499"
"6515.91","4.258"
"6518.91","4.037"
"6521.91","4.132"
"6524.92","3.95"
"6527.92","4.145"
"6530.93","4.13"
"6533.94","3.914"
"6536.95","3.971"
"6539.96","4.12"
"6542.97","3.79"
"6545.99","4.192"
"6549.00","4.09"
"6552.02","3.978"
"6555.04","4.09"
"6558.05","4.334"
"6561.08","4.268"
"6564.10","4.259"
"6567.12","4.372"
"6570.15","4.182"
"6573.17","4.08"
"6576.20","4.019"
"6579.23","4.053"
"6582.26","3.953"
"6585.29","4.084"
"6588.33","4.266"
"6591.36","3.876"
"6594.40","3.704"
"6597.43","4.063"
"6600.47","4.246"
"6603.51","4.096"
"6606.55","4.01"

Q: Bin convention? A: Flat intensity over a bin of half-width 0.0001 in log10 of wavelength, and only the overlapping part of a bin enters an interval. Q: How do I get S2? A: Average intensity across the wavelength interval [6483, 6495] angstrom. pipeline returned 4.26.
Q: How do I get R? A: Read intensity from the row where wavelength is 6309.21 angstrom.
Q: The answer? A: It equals 4.494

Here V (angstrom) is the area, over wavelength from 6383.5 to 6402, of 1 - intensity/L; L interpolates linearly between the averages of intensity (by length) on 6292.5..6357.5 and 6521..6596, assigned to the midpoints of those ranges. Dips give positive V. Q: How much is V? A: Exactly 0.5 angstrom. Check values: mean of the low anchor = 4.64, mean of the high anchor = 4.08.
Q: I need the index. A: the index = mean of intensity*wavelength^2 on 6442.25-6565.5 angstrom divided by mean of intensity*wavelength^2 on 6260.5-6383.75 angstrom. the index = 0.95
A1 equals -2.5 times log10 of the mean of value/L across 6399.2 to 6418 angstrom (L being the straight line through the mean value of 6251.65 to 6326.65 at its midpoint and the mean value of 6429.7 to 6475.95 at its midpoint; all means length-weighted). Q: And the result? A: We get -0.02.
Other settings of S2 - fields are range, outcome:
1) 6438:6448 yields 4.43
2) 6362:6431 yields 4.45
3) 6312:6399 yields 4.54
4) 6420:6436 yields 4.3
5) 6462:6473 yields 4.04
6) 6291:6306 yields 4.73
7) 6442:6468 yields 4.27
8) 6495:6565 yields 4.12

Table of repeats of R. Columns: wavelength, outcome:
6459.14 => 4.177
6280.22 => 4.78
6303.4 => 4.623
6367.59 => 4.742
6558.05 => 4.334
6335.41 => 4.423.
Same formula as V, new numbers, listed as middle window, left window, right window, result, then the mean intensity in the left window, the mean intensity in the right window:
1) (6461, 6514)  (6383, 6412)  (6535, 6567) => 0.8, 4.39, 4.12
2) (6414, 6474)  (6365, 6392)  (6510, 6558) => 0.5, 4.49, 4.1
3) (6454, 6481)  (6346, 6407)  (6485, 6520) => 0.7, 4.45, 4.2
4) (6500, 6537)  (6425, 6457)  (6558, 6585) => 1.1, 4.34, 4.16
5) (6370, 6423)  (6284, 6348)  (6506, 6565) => 0.7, 4.67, 4.13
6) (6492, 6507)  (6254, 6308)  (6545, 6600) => 0.5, 4.71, 4.11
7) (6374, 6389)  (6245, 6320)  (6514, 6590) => 0.2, 4.7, 4.11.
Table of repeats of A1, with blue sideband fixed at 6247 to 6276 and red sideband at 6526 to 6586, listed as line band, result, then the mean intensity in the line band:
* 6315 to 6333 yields -0.02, 4.66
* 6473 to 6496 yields 0.01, 4.22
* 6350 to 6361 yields 0.03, 4.41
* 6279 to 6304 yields -0.01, 4.68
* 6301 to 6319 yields -0.01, 4.67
